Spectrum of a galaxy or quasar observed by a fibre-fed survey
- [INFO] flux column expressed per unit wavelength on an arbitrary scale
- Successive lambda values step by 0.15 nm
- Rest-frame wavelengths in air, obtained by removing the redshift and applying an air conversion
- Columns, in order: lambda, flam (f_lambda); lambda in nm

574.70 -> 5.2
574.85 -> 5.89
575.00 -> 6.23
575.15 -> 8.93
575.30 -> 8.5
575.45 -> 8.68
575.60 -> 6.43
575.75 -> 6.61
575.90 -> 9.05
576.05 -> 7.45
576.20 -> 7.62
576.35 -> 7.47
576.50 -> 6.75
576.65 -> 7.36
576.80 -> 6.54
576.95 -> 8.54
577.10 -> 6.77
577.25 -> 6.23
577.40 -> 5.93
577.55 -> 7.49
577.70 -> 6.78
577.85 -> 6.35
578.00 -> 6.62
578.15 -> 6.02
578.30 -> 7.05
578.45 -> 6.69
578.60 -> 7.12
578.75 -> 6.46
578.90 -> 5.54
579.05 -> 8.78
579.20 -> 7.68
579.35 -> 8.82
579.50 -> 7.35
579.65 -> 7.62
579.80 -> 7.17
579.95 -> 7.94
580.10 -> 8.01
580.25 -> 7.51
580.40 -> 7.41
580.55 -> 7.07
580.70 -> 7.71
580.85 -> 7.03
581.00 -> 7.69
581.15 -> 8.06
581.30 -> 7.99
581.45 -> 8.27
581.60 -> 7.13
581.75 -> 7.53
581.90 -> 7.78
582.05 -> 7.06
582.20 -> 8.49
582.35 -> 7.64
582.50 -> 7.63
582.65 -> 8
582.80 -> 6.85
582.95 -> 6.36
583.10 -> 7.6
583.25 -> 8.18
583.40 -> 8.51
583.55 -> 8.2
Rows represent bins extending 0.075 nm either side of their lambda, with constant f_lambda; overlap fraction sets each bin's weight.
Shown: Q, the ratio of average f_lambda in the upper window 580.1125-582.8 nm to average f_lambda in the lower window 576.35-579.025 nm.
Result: 1.13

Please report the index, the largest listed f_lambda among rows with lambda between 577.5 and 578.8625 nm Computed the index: 7.49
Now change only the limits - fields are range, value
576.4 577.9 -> 8.54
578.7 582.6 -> 8.82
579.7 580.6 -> 8.01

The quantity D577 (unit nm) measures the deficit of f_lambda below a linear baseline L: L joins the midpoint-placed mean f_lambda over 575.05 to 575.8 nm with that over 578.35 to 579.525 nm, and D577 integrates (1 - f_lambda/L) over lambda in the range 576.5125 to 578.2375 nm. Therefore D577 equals 0.17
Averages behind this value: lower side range 7.82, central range 6.79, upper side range 7.3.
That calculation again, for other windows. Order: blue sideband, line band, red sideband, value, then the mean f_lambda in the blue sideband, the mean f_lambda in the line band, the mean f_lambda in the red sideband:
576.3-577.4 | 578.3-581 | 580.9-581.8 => 0.027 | 7.01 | 7.4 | 7.76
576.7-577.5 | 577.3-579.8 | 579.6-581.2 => 0.051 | 6.84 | 7.02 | 7.56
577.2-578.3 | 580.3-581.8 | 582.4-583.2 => -0.114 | 6.53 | 7.59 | 7.33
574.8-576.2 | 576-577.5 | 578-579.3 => 0.052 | 7.56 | 7.07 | 6.94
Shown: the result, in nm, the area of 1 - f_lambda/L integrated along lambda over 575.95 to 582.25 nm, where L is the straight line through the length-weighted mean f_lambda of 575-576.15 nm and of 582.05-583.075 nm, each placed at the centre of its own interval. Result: 0.28 nm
